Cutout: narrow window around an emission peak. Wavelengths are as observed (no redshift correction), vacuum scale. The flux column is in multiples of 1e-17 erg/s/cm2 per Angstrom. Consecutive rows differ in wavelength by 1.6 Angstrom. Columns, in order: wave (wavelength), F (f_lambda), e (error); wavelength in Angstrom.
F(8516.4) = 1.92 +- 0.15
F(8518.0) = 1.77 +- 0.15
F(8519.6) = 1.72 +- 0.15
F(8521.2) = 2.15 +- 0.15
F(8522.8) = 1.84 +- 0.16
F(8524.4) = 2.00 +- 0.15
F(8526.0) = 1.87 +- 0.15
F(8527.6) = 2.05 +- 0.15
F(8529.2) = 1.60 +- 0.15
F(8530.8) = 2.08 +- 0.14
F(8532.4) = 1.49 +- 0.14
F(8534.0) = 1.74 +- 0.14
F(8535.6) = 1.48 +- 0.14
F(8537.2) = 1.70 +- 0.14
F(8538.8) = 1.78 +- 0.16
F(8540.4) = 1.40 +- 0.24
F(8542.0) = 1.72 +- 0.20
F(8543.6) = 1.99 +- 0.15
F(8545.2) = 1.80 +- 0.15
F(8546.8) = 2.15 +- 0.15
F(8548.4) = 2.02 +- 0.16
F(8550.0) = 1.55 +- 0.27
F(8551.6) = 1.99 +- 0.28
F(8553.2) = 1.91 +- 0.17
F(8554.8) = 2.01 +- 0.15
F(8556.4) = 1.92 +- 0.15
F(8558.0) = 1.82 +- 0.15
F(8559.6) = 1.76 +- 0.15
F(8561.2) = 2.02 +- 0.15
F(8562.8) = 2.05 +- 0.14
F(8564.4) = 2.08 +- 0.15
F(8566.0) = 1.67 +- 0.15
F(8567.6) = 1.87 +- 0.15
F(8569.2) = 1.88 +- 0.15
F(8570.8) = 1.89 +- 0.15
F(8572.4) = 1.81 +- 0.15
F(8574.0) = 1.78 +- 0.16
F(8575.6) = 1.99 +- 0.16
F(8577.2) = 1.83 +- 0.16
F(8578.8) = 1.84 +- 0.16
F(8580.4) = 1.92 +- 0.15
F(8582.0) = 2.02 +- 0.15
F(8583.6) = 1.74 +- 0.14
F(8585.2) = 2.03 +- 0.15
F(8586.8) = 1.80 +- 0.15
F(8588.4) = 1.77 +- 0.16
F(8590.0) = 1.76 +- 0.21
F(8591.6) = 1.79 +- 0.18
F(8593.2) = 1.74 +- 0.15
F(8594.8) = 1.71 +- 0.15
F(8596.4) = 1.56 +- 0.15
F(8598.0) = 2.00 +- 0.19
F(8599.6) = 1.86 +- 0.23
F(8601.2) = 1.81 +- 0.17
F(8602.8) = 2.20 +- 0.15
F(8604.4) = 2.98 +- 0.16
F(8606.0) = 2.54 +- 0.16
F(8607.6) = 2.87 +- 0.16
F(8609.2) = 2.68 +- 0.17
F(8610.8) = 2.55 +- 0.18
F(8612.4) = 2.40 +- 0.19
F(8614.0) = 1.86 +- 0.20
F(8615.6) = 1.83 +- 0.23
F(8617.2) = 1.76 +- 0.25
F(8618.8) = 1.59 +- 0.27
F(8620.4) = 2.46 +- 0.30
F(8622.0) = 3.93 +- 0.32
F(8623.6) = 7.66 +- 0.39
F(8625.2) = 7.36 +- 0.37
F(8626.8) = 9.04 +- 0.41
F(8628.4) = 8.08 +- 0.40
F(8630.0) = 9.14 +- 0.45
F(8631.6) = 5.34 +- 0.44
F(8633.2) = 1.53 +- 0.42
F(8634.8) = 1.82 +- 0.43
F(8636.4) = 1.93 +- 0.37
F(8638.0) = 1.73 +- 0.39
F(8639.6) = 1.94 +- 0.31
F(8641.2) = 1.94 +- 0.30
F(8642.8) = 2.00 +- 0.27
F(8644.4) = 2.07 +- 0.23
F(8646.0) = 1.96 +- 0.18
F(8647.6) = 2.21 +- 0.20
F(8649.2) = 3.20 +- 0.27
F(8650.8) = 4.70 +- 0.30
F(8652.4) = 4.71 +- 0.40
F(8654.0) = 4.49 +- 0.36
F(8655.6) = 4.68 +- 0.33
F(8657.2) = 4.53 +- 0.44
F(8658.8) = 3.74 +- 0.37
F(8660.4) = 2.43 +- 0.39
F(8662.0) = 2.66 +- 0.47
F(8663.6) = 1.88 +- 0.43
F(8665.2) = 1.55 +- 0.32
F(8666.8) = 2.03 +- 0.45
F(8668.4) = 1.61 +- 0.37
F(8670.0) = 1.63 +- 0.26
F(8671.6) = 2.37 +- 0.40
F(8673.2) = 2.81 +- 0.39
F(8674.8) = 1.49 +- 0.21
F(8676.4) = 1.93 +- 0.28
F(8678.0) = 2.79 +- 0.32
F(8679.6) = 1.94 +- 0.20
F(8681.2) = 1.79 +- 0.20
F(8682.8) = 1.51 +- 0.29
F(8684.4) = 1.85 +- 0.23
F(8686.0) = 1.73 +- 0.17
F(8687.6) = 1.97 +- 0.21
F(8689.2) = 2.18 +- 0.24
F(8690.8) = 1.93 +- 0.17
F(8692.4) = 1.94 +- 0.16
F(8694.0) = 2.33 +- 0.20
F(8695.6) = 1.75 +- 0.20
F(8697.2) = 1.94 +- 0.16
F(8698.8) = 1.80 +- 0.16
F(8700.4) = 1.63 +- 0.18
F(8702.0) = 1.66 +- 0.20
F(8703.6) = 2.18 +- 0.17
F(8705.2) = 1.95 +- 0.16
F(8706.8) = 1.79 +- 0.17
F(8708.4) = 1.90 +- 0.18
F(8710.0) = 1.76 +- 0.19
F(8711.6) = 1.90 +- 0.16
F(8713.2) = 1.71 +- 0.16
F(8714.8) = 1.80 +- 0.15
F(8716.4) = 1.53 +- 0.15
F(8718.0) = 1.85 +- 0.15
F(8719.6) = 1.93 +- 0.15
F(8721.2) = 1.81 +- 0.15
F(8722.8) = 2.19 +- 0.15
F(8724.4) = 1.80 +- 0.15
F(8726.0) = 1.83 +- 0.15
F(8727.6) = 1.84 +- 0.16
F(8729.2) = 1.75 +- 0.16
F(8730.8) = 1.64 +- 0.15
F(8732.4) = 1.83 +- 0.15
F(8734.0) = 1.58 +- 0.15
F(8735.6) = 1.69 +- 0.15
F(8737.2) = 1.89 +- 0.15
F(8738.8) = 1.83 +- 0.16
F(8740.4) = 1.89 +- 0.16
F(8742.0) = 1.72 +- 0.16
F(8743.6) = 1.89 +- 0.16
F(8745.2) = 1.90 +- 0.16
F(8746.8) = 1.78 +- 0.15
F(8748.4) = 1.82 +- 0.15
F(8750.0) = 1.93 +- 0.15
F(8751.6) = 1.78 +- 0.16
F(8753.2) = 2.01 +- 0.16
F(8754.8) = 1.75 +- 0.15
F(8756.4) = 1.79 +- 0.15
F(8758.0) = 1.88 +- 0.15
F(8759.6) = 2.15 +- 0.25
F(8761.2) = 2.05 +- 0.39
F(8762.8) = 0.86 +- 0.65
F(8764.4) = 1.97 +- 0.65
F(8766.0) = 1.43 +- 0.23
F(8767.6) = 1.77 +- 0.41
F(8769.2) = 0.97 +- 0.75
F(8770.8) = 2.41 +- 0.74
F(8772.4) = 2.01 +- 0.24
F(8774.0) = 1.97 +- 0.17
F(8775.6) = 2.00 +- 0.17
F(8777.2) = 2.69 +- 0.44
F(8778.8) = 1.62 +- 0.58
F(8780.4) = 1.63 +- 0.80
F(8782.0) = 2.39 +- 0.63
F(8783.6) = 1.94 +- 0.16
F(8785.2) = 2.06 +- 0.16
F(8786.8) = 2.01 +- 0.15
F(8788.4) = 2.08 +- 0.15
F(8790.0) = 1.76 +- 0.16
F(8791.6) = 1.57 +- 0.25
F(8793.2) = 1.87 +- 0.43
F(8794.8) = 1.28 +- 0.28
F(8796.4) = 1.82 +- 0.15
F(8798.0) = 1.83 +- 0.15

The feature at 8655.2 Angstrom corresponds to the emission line [N II]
